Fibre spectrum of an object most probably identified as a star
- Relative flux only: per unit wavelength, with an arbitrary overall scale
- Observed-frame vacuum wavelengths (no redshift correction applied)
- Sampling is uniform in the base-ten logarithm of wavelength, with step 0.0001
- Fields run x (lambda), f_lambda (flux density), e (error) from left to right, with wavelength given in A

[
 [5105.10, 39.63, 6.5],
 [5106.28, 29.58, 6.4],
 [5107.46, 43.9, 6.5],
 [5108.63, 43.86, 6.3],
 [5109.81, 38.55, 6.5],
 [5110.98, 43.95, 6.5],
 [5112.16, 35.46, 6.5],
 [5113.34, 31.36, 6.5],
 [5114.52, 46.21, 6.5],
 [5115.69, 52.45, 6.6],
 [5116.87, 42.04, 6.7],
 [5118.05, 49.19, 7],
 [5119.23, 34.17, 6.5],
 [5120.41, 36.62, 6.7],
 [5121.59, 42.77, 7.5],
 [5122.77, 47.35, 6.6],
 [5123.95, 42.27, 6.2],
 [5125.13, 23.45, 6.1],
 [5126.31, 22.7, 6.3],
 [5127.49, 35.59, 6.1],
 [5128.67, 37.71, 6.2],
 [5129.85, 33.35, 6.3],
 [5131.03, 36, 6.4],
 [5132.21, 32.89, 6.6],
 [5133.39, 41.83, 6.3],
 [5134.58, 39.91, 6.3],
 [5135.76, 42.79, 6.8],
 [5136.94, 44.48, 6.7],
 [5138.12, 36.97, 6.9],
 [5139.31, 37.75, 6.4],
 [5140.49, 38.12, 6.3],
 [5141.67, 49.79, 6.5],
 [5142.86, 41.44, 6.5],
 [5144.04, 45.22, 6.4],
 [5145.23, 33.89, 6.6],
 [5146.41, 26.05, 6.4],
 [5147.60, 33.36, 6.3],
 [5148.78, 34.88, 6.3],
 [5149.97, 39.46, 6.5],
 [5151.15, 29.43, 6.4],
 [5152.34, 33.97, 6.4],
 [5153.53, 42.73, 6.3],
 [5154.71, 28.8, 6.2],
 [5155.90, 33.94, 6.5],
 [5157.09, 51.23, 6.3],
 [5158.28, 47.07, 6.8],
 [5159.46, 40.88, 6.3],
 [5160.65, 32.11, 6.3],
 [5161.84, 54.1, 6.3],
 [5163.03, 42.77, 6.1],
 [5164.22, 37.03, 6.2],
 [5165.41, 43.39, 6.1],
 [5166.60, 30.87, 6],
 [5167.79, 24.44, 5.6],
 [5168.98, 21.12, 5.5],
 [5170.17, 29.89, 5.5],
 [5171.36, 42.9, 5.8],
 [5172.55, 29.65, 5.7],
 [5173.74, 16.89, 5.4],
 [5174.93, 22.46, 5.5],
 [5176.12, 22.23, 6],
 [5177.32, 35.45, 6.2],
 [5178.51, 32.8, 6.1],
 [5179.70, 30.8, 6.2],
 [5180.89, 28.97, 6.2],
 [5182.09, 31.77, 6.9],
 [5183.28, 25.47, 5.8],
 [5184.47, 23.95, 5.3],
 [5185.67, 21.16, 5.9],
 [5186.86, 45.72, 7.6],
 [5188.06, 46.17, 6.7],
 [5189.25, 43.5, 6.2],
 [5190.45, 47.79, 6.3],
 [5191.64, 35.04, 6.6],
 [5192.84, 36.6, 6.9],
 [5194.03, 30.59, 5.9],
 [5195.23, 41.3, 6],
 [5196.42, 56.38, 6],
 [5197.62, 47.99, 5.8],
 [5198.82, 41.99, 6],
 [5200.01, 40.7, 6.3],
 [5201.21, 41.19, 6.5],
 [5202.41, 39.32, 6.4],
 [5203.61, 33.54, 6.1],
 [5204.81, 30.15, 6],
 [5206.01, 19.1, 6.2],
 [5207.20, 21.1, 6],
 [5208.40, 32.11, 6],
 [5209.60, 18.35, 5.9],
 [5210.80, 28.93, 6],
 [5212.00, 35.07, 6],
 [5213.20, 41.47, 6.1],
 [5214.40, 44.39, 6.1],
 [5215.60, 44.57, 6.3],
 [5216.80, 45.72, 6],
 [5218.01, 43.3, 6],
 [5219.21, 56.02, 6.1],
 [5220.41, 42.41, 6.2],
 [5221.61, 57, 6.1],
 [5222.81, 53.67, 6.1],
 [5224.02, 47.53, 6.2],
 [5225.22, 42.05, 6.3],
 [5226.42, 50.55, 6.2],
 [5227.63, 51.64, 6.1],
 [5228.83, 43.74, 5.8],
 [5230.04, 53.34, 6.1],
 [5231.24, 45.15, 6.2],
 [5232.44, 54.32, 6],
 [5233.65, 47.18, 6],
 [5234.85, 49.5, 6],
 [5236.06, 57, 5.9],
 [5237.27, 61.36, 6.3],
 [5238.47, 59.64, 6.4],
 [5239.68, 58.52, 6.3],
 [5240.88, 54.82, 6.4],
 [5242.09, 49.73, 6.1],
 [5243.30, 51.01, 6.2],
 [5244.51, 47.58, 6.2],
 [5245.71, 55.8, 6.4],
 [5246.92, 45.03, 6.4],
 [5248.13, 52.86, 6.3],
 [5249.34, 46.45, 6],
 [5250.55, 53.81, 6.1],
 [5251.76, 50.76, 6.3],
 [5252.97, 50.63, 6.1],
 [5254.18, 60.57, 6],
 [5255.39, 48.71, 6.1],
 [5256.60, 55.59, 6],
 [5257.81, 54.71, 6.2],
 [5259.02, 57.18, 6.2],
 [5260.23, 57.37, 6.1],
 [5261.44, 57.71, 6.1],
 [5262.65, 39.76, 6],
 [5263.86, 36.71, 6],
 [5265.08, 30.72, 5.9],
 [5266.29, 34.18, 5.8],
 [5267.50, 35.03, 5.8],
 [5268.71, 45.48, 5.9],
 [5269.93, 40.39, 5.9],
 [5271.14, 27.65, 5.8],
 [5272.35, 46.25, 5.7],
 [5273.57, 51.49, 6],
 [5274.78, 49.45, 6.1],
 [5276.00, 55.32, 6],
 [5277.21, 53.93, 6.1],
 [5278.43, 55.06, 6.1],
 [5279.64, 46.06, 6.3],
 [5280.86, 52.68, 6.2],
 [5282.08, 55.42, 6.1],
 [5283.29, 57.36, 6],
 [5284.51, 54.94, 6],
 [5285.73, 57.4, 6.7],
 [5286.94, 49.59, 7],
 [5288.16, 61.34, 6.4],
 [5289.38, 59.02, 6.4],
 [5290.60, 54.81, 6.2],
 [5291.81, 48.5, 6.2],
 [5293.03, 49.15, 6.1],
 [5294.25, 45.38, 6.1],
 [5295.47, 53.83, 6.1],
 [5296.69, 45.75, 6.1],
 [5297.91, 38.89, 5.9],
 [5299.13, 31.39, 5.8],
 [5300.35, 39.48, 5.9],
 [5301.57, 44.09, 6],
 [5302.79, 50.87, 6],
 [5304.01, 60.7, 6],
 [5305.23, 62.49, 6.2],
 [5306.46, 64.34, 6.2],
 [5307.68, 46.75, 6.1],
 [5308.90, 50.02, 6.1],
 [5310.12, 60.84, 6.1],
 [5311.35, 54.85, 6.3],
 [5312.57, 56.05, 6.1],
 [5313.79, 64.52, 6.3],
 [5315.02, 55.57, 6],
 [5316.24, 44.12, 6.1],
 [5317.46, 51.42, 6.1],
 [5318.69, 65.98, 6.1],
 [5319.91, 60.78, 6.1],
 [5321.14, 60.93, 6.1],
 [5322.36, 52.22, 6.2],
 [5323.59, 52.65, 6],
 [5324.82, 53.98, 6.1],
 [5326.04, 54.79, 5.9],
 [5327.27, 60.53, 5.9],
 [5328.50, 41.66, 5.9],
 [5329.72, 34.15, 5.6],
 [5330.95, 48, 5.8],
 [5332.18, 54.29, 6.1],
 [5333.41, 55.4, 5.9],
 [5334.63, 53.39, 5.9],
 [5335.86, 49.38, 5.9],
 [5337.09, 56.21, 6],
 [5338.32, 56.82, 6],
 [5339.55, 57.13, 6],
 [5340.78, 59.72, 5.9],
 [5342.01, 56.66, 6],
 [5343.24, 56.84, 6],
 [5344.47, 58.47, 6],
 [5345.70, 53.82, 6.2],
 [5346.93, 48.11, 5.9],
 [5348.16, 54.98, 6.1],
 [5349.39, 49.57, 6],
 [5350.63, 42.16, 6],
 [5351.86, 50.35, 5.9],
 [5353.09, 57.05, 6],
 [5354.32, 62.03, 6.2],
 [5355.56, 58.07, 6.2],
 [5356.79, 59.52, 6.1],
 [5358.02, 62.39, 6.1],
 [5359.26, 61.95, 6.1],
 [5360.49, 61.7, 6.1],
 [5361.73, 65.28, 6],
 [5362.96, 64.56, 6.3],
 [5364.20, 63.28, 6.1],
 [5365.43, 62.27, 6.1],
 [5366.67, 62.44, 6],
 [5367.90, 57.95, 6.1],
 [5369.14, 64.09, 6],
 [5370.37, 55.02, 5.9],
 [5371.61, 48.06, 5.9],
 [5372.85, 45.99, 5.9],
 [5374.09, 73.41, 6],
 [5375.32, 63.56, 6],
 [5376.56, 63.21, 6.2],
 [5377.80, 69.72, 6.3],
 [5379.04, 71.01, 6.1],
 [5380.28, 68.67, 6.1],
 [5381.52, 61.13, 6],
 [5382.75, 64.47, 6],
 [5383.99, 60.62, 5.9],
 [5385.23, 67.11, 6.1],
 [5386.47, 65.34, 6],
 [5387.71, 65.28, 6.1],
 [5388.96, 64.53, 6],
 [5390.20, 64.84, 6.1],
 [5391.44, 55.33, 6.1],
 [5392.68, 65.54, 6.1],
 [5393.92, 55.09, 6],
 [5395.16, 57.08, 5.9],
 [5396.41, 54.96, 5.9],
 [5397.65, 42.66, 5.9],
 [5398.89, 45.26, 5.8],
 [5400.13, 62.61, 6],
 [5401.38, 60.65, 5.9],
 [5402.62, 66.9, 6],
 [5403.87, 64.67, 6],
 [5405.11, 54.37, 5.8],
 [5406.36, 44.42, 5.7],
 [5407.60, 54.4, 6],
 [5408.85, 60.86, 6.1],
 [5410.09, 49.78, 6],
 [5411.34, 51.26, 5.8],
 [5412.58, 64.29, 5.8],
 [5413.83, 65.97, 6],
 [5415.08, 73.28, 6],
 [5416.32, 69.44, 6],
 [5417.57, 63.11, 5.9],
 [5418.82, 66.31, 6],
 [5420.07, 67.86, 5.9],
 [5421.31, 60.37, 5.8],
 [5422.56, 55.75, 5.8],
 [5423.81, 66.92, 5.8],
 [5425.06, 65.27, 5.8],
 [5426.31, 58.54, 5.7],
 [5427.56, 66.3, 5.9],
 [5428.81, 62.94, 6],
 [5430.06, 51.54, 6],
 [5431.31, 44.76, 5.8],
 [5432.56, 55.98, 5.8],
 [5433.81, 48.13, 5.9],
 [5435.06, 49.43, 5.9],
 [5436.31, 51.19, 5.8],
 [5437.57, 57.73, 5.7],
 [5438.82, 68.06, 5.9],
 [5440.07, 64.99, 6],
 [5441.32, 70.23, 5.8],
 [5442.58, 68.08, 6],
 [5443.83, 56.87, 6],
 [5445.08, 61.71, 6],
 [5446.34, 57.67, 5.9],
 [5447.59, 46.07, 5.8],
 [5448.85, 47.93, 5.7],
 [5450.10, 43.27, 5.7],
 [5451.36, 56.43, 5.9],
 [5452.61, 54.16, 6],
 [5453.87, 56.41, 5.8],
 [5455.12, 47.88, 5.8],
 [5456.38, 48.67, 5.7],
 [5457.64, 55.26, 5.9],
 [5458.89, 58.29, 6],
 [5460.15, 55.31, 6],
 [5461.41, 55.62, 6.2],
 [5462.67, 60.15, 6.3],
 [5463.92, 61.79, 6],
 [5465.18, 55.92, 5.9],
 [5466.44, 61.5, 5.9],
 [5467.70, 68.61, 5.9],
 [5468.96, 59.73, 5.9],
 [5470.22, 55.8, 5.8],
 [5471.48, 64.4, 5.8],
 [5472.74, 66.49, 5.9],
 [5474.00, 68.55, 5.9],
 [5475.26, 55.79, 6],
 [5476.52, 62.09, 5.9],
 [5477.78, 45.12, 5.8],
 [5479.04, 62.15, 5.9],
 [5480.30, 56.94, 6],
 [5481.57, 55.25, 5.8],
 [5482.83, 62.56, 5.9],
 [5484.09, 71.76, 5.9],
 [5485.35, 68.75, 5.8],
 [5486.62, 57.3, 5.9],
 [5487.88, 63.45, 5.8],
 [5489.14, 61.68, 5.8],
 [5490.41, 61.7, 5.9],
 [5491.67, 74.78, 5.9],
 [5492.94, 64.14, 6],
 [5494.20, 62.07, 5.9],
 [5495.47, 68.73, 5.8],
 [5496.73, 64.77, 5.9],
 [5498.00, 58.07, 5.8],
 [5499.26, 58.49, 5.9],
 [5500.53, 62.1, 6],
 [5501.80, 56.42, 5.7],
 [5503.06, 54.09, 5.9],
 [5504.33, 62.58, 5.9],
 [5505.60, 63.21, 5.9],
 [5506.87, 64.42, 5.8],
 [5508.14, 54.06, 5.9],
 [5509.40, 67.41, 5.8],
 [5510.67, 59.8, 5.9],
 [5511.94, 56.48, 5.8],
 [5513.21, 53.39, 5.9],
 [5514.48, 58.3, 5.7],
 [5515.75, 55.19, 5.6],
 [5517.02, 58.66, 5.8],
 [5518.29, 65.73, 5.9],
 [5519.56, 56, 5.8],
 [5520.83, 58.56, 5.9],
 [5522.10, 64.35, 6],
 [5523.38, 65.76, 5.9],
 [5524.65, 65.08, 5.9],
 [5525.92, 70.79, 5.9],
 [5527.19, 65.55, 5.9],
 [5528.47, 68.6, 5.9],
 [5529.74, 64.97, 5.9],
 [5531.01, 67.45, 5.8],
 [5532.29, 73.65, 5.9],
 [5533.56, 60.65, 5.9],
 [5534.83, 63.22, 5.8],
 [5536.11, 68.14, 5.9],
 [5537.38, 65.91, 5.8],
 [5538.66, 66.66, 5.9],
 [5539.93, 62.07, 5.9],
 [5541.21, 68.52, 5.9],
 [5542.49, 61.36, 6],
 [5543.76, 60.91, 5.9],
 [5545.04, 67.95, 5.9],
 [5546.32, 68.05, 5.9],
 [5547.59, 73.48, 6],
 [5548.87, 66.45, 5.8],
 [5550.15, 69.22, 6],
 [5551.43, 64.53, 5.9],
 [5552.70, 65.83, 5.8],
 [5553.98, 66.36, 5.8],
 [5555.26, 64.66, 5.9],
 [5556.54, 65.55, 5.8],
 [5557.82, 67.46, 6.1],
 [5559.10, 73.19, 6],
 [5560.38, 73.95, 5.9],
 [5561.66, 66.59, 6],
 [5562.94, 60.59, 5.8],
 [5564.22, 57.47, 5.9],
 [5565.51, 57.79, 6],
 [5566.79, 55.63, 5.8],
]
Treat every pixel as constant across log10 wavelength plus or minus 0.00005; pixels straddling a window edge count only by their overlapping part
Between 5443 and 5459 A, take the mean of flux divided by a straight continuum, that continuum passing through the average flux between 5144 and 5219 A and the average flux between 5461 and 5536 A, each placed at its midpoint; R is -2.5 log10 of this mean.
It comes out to 0.09 mag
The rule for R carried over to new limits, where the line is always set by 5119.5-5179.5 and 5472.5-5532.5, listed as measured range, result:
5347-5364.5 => -0.13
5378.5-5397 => -0.17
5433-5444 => -0.04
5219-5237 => -0.20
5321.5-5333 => -0.03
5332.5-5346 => -0.12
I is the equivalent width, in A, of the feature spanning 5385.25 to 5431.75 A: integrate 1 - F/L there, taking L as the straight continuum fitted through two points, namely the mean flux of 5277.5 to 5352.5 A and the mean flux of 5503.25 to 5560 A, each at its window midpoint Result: -1.7 A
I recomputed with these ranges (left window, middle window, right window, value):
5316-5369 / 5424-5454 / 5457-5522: 1.01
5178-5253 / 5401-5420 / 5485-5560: -1.54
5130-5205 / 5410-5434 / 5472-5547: -2.10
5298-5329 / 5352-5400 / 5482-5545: -3.65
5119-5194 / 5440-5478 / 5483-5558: 0.81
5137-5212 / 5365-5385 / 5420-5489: -3.91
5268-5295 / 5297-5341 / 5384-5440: 0.33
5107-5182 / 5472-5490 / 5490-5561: -0.11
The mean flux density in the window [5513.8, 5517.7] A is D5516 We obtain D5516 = 57.4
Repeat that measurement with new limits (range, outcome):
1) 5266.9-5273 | 39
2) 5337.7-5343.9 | 57.4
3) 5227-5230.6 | 49.4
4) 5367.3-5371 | 59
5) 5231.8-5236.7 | 52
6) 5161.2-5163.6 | 48.1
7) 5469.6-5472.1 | 60.1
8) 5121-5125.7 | 39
